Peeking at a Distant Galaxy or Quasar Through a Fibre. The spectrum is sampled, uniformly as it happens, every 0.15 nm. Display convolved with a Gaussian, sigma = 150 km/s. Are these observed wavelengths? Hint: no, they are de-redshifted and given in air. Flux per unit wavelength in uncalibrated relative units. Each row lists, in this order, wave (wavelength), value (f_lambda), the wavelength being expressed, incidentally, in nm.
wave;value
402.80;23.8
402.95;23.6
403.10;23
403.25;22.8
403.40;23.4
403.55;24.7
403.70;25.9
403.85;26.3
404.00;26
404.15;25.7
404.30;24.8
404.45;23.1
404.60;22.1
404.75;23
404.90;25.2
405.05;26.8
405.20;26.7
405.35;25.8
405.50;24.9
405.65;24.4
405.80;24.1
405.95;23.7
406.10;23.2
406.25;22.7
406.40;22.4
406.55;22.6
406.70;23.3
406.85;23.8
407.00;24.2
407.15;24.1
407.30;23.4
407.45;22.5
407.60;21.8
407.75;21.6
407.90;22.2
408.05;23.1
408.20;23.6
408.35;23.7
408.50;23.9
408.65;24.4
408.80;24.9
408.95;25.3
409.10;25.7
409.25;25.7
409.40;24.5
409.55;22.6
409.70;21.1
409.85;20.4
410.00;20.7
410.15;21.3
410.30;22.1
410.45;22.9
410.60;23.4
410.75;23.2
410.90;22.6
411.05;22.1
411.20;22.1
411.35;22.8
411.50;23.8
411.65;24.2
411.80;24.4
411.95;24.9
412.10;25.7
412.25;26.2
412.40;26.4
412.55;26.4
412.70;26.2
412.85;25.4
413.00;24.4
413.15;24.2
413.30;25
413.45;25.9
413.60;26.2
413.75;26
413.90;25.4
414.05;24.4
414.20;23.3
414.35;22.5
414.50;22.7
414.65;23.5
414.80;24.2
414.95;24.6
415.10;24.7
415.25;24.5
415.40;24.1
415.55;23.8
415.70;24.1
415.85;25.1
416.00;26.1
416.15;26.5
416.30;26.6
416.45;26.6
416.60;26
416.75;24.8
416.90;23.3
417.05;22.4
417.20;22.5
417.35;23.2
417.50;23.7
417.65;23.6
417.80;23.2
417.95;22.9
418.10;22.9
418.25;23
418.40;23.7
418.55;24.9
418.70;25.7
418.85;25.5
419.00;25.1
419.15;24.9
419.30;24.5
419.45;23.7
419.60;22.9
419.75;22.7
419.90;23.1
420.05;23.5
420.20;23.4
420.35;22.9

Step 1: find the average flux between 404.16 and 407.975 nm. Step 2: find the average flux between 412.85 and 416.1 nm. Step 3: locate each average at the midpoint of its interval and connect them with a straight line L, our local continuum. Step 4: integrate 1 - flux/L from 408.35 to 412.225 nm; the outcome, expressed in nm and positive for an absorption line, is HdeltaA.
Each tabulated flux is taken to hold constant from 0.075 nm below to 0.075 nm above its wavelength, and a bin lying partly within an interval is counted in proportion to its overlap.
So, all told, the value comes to 0.114 nm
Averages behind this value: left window 23.7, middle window 23.4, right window 24.5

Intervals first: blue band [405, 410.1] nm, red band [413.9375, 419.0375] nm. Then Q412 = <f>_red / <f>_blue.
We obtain 1.03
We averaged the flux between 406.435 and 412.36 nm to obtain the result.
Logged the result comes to 23.4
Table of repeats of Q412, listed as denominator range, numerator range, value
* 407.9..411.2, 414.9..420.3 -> 1.05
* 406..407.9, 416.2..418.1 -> 1.05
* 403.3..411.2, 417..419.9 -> 1.00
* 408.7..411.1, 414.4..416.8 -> 1.08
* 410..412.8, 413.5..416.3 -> 1.03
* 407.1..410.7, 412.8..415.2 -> 1.06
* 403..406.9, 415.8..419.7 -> 1.00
